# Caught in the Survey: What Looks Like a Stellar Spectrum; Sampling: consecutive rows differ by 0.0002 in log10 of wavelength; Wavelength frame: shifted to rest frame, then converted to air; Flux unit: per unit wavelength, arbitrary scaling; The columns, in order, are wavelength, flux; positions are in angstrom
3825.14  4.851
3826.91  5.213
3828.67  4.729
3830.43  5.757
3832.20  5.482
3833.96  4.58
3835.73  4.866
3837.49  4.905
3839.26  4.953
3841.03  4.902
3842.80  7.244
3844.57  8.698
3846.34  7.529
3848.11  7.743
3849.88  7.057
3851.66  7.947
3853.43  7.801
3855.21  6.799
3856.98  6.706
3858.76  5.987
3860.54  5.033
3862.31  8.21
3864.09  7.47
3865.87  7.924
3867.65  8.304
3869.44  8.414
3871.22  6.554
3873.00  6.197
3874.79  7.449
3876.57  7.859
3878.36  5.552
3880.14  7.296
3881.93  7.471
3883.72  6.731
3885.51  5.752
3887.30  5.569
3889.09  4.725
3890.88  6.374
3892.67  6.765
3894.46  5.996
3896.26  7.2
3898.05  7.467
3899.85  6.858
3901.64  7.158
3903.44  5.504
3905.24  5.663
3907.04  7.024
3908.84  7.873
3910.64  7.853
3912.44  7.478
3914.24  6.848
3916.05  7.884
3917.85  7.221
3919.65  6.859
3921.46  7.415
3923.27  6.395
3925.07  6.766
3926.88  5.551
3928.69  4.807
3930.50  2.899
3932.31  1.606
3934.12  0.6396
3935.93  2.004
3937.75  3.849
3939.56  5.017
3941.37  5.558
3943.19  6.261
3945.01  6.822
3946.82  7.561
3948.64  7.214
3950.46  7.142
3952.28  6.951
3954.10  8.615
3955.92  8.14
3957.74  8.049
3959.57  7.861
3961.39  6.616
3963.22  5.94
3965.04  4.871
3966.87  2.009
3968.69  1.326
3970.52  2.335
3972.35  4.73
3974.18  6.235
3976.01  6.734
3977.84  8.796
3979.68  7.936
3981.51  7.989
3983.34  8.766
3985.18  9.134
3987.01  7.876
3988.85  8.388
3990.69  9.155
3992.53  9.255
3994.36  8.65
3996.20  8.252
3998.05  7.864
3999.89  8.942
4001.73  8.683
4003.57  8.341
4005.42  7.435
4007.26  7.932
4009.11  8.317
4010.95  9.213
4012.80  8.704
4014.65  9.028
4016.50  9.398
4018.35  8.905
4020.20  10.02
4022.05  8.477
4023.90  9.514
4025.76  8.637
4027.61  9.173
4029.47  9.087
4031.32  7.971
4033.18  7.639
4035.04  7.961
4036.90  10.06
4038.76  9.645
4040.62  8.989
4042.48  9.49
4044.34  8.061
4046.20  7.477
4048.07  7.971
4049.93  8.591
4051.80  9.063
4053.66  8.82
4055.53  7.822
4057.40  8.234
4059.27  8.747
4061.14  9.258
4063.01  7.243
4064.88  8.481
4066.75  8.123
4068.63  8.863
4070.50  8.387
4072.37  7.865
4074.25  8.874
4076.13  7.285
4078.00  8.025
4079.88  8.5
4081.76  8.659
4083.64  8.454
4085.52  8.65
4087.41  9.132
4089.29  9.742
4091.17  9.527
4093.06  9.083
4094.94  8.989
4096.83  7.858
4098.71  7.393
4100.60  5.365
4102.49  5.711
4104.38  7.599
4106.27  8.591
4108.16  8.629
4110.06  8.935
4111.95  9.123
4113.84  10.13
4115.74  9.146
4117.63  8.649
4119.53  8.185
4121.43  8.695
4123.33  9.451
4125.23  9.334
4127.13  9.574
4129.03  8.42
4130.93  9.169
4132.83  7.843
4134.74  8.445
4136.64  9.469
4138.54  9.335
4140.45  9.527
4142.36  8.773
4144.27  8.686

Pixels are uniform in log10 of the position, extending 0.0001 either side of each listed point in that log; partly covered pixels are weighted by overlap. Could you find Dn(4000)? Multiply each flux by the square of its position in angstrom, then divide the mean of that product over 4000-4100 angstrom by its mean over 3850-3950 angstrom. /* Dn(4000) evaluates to 1.5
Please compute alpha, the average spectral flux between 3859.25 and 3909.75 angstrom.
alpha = 6.79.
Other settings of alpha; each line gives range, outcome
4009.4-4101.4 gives 8.58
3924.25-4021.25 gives 6.83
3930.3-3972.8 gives 5.21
